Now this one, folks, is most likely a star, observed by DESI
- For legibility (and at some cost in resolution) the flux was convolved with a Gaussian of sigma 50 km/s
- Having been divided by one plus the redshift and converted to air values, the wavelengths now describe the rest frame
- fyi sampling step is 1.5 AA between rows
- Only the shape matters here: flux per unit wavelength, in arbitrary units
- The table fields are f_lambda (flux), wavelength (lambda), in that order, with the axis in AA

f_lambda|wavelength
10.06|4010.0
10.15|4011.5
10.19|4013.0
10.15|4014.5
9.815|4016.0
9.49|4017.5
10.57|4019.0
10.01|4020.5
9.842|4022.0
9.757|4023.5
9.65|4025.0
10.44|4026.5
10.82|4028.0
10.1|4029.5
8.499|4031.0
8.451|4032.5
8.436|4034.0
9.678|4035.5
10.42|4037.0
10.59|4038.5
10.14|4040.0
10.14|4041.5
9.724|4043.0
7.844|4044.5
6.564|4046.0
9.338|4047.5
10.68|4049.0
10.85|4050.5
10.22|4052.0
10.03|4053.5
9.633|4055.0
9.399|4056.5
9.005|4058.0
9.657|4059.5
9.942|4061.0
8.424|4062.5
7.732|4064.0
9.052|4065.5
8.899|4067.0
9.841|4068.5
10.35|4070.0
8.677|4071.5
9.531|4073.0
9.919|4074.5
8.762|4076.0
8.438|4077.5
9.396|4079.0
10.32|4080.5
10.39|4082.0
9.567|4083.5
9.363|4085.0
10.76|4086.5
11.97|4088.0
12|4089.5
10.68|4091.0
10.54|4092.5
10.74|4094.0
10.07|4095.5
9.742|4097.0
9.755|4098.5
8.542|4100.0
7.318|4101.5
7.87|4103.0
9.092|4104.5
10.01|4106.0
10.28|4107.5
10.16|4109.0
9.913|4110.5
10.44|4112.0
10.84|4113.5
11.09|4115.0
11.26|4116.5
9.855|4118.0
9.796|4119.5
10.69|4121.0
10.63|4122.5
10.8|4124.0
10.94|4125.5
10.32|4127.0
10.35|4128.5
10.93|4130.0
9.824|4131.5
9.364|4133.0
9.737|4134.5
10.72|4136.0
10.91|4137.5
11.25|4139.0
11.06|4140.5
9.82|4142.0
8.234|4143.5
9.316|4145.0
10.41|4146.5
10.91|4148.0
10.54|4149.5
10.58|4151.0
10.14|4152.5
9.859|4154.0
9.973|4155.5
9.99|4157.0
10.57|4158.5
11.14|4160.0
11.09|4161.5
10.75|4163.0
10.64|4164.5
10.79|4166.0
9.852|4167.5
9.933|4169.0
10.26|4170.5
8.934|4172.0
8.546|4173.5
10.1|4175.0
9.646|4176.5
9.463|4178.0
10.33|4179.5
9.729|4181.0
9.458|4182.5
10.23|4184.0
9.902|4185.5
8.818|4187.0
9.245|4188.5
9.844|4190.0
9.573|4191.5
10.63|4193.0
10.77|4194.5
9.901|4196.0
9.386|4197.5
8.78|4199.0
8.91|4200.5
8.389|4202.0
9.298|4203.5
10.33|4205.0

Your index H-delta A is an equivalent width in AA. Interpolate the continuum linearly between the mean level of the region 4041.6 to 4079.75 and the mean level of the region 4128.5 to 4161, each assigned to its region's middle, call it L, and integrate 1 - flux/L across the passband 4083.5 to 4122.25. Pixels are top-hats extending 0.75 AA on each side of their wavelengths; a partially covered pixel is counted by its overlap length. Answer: -1.32 AA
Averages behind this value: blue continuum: 9.29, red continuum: 10.3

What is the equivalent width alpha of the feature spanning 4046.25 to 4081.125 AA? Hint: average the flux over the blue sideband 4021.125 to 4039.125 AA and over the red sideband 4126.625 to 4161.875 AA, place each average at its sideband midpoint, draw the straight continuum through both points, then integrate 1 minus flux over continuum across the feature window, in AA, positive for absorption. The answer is 1.6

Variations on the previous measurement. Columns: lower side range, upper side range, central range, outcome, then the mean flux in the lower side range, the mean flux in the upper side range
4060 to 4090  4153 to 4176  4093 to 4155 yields -1.1 AA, 9.65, 10.2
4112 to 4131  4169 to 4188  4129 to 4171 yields -0.8 AA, 10.6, 9.63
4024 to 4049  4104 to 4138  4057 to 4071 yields 0.8 AA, 9.47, 10.4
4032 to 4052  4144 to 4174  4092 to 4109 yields 0.7 AA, 9.49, 10.2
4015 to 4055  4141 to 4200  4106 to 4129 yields -1.5 AA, 9.7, 9.95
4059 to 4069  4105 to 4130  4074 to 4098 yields -1.3 AA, 9.04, 10.5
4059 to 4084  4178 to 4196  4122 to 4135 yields -1.0 AA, 9.34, 9.85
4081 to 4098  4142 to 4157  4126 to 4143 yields -0.4 AA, 10.5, 9.99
